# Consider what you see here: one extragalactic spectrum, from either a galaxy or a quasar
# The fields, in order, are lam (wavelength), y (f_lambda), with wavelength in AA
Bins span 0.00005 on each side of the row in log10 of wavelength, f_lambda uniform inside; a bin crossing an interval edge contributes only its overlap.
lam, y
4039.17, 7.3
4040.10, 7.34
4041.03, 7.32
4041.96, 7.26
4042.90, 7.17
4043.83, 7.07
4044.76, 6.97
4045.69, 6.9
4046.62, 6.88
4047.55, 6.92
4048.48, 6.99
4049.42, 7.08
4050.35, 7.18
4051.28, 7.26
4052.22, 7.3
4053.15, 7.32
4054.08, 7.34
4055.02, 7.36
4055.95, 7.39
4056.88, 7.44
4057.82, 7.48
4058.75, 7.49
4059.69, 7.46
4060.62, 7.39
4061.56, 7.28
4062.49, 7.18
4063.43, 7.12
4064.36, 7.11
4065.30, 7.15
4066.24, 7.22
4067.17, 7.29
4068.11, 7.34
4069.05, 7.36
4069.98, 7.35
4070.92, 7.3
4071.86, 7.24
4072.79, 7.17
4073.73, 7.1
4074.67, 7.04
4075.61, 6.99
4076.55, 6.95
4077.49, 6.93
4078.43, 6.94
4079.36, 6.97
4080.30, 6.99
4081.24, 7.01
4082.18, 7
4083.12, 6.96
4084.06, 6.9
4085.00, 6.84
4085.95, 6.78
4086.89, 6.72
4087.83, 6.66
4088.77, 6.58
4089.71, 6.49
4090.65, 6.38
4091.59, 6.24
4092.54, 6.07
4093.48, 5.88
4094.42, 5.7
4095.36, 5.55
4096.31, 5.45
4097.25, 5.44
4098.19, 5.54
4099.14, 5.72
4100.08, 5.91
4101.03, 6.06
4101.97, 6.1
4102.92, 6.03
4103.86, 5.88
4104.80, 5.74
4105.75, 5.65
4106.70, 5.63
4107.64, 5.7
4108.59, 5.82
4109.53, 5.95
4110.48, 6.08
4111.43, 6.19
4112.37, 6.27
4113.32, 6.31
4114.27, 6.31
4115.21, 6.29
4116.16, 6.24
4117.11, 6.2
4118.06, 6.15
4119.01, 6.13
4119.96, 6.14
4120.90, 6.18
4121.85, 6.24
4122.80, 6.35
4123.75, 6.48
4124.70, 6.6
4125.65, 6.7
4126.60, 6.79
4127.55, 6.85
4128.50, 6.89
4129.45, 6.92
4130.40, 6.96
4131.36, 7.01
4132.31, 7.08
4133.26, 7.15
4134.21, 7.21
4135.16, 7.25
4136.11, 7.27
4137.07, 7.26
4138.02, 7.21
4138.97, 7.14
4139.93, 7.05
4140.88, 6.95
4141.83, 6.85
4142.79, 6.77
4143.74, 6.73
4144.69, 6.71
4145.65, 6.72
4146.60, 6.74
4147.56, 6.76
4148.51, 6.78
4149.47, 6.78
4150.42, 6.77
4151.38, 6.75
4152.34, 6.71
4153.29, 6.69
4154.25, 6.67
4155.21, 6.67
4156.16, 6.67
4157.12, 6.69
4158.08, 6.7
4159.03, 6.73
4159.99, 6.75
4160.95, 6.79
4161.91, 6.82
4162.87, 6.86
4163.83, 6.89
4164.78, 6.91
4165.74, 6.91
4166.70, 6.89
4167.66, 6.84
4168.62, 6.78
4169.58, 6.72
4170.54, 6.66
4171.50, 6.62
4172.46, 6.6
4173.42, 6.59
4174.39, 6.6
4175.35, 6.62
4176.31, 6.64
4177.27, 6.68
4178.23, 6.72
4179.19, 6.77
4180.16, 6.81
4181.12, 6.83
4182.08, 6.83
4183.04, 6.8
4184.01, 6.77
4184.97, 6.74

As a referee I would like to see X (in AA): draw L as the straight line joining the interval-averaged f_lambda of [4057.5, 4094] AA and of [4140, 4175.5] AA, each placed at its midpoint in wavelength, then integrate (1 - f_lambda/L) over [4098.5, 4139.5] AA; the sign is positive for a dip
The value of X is 2.6 AA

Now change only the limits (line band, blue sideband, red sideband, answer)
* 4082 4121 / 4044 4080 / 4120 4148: 4.84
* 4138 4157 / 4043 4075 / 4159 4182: 0.15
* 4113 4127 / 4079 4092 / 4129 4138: 1.36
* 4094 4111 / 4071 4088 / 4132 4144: 2.99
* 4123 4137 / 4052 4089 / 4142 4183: -0.11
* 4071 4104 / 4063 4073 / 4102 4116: 0.93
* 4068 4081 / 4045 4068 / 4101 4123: -0.49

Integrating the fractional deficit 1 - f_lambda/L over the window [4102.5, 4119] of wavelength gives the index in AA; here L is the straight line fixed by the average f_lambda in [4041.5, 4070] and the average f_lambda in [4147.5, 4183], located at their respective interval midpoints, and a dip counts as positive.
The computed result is 2.25 AA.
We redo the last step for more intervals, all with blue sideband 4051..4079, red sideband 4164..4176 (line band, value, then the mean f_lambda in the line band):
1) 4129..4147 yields -0.29 AA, 7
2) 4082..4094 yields 0.96 AA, 6.56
